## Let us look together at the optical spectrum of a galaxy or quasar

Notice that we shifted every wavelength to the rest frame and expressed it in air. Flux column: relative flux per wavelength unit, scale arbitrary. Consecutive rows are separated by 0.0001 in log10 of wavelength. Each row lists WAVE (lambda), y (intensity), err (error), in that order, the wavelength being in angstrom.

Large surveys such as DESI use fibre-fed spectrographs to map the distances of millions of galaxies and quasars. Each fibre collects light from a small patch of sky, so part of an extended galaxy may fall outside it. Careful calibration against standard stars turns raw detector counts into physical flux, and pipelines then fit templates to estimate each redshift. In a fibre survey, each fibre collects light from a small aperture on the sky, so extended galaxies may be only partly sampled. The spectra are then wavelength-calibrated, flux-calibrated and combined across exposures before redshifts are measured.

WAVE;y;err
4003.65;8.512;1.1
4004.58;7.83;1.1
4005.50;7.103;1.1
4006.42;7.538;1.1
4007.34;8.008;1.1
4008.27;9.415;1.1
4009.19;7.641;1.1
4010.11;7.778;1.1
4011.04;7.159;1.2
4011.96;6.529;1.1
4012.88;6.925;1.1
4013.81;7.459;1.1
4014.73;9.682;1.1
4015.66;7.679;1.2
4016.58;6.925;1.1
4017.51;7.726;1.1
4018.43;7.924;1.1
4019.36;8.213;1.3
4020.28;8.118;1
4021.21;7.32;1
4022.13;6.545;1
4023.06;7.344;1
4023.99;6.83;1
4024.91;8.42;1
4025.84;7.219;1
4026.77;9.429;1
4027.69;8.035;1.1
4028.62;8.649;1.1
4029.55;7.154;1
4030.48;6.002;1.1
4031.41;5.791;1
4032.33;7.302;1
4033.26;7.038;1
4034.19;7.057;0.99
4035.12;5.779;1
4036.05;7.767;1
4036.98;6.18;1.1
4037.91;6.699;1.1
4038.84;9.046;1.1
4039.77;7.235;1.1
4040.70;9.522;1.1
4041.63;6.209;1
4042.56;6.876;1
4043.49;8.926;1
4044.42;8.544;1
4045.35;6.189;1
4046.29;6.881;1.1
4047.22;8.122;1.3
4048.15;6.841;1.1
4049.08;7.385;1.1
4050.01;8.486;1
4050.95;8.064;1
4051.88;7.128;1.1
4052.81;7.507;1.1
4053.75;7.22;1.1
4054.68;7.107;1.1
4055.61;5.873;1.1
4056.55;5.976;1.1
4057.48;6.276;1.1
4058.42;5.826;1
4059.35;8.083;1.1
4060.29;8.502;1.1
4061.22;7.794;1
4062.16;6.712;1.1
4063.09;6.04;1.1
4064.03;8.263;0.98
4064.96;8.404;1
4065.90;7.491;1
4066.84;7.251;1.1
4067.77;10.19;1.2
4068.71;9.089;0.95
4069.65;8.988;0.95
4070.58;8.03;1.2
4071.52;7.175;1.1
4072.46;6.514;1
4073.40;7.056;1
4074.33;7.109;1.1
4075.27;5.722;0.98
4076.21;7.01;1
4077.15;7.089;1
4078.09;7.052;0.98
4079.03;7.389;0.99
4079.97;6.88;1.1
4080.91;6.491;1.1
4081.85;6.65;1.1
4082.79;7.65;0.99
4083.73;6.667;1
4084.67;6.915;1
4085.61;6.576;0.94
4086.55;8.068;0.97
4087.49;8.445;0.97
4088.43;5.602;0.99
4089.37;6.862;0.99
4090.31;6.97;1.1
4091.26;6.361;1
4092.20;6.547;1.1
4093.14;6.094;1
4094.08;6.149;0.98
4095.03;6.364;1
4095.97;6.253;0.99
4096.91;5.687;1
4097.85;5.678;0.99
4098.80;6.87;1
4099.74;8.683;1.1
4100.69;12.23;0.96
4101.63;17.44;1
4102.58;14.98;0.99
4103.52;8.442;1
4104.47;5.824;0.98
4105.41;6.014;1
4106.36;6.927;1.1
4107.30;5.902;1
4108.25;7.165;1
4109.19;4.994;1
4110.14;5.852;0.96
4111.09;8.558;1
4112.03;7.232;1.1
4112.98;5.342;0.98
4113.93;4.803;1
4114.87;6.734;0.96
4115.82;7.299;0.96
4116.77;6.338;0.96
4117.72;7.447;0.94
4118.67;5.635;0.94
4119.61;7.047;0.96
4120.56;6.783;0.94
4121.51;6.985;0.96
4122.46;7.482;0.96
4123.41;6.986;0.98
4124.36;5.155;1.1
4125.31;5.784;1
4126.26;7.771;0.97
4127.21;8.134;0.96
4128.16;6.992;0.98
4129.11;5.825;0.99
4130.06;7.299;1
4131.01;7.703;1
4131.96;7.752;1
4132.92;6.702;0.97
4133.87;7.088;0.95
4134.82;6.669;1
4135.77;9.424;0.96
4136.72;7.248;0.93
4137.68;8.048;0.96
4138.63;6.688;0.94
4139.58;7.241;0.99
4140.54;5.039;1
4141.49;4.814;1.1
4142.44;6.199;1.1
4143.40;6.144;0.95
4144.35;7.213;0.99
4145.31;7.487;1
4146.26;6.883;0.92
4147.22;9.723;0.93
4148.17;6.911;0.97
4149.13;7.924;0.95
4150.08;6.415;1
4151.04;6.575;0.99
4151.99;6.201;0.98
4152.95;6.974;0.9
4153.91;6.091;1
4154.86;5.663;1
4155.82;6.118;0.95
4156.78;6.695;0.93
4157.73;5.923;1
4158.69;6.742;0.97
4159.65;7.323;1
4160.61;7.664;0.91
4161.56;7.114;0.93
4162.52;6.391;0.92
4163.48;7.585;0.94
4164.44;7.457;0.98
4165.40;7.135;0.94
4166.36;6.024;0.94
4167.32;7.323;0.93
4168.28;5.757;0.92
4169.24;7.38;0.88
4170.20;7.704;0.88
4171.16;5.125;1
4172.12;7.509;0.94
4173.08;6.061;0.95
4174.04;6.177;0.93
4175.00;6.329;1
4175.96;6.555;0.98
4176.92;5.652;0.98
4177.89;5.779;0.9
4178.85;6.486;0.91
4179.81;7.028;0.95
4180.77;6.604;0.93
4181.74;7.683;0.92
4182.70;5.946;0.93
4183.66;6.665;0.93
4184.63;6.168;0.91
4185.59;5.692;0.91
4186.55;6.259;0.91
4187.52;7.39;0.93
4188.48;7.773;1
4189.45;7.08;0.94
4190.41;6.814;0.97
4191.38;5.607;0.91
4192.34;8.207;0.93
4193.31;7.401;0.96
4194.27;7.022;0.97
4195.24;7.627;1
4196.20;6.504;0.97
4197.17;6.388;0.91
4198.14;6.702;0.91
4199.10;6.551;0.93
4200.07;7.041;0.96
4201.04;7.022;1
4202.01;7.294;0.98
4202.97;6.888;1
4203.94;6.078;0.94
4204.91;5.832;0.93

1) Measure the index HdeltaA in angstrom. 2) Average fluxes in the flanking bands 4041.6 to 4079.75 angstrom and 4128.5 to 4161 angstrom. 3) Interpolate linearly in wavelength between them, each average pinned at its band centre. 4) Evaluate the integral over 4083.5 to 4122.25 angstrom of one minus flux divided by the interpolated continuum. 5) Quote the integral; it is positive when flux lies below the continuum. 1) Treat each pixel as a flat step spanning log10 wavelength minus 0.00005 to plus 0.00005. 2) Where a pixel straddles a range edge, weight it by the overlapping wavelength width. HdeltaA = -0.6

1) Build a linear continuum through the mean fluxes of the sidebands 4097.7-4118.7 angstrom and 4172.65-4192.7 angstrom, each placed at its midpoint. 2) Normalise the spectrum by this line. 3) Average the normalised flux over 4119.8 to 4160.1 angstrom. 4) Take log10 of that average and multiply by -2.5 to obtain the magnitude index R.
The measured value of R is 0.06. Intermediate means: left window 7.74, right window 6.56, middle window 6.88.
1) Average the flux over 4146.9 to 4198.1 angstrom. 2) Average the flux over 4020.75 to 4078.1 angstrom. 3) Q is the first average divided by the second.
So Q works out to 0.9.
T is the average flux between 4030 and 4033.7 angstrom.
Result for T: 6.54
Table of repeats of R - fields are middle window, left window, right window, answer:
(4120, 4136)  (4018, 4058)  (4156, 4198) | -0.02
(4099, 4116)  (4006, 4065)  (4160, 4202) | -0.13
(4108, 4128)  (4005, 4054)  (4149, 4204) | 0.06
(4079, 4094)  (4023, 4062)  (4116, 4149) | 0.05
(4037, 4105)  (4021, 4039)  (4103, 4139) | -0.07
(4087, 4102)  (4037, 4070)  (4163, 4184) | -0.05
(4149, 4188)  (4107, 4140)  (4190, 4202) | 0.05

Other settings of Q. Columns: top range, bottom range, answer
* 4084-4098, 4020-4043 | 0.90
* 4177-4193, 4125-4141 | 0.93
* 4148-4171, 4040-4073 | 0.90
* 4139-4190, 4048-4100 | 0.94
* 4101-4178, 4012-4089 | 0.95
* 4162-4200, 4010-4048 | 0.90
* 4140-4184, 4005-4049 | 0.89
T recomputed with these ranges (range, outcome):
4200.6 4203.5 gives 7.06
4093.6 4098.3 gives 6.03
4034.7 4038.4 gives 6.63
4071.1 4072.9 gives 6.83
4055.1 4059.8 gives 6.41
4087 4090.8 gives 6.97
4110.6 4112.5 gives 7.9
